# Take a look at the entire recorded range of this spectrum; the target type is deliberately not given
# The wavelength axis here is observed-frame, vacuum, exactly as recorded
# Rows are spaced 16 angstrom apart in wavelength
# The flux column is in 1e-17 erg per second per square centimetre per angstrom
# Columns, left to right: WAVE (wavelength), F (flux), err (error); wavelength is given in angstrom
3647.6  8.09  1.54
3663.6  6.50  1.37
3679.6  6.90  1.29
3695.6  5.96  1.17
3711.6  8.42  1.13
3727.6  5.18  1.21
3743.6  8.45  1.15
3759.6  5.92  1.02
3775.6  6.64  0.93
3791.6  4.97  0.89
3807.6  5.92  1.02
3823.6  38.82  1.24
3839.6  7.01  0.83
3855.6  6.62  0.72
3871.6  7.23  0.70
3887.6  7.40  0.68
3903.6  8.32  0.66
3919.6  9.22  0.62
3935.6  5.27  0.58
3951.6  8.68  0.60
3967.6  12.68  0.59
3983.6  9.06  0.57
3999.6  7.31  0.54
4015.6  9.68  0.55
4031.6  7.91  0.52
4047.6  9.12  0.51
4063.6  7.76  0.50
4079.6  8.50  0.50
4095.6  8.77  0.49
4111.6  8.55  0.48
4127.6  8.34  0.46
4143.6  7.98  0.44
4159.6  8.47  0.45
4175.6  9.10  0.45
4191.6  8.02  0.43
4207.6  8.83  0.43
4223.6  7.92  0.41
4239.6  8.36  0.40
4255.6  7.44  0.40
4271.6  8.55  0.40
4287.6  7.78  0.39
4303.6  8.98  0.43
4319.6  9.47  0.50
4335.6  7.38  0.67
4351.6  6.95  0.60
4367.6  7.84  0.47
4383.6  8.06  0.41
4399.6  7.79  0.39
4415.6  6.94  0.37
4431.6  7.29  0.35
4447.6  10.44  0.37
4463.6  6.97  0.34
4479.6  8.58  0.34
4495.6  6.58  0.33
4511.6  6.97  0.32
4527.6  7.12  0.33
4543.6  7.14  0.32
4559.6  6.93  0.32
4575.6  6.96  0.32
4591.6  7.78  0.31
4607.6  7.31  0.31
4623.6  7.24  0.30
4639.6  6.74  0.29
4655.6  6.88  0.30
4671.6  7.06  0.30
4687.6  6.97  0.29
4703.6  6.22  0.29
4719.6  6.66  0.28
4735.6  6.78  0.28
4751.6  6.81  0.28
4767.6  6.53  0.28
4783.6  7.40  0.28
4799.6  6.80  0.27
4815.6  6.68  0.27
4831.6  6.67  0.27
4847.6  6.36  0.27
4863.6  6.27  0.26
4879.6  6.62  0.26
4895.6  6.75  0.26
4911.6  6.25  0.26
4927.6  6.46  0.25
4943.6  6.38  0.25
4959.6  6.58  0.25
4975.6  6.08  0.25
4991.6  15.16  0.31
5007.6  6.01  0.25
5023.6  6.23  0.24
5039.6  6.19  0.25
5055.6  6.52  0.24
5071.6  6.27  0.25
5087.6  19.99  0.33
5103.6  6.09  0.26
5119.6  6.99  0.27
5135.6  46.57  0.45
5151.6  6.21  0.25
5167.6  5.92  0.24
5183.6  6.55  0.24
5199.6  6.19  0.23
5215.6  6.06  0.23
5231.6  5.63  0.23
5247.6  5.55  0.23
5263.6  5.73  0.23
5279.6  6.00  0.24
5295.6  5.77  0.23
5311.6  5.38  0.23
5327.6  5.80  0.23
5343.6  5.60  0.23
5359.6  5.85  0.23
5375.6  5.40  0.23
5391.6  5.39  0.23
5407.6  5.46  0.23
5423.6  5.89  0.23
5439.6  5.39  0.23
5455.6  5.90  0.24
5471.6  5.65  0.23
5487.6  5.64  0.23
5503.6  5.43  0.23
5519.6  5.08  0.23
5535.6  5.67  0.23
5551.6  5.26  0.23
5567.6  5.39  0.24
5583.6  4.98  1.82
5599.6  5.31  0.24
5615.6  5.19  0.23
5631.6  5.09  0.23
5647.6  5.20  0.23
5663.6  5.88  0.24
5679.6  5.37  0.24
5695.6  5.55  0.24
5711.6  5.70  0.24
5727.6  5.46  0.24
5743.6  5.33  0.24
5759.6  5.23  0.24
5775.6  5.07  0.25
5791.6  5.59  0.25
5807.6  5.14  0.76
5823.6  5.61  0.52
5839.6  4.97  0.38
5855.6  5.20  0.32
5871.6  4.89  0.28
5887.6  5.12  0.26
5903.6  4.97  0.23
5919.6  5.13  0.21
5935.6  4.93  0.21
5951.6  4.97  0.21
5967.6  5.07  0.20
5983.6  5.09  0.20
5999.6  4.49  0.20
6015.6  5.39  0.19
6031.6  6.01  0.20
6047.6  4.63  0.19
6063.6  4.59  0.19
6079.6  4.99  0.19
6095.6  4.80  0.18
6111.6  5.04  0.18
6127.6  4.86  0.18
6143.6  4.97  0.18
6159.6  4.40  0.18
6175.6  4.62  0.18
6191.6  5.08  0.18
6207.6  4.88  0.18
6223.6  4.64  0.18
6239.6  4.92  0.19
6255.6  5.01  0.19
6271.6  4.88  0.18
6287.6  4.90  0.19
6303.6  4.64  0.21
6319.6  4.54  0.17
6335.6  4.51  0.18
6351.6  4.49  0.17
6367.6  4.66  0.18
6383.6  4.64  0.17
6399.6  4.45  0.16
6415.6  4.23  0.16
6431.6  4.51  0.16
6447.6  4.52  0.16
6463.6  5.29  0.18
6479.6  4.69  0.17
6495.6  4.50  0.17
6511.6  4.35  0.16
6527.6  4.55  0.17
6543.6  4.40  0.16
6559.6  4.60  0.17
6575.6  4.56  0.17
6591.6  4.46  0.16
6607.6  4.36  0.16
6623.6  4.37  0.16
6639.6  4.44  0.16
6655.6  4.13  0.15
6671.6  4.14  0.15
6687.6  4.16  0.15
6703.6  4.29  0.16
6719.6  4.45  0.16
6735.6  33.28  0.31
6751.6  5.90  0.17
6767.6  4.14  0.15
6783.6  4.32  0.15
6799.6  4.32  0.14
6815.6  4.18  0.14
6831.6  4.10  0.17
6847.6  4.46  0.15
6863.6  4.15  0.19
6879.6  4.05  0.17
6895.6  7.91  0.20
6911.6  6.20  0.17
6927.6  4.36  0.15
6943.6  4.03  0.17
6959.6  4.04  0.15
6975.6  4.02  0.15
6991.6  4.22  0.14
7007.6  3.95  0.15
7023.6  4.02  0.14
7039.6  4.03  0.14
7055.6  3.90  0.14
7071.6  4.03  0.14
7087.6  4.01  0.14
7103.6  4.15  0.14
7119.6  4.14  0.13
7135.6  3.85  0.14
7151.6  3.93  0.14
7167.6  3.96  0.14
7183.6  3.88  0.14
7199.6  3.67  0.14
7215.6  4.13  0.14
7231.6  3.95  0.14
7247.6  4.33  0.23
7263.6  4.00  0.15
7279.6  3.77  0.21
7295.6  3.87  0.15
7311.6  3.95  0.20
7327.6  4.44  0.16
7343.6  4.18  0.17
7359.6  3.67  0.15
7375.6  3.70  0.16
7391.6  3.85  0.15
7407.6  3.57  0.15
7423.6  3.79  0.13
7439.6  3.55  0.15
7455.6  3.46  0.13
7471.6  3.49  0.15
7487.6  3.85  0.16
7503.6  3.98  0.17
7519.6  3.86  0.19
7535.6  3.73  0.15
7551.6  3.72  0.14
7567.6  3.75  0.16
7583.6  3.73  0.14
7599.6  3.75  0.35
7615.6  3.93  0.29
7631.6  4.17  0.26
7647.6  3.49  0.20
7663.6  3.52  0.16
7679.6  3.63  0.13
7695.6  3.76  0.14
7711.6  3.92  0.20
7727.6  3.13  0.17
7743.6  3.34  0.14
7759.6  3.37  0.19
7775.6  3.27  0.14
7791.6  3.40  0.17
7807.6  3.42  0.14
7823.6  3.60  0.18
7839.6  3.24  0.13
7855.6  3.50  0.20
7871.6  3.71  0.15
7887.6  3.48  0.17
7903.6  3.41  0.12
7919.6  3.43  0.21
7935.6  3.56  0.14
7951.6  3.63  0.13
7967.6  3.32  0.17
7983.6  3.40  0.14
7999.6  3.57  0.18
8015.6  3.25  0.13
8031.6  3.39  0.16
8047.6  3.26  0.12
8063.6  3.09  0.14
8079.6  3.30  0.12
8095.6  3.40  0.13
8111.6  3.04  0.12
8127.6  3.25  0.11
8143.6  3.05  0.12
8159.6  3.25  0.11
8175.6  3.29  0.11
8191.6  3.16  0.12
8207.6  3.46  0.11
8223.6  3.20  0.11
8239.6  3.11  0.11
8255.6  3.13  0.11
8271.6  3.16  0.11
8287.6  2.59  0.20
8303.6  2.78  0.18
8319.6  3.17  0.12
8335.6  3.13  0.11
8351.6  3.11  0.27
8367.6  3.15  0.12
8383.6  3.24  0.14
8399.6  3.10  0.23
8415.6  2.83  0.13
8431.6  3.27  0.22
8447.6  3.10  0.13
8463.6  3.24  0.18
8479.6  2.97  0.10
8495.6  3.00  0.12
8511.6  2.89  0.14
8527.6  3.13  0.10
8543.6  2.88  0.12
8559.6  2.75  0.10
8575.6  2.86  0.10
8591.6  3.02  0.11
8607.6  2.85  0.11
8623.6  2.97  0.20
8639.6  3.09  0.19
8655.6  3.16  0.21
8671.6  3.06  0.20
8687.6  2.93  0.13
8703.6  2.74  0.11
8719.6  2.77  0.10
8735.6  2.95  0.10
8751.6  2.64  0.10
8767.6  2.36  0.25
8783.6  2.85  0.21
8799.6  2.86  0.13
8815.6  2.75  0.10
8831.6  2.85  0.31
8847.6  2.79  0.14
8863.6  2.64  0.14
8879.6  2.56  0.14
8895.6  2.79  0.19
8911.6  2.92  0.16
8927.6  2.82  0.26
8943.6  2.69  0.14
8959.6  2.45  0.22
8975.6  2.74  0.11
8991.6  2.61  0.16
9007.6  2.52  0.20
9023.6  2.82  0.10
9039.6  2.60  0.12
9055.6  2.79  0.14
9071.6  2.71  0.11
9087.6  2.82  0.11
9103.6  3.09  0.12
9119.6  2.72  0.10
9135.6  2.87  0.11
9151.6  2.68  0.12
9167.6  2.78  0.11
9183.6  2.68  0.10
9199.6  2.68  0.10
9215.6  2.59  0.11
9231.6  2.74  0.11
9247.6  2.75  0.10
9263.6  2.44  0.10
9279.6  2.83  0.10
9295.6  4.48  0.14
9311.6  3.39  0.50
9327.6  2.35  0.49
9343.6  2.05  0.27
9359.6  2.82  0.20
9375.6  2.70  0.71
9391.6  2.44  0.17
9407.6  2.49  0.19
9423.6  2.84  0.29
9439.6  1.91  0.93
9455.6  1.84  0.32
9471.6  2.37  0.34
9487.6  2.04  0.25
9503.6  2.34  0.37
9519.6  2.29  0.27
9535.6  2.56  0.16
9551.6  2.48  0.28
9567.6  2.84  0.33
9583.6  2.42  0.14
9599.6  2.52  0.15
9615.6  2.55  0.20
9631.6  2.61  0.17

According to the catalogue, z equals 0.026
